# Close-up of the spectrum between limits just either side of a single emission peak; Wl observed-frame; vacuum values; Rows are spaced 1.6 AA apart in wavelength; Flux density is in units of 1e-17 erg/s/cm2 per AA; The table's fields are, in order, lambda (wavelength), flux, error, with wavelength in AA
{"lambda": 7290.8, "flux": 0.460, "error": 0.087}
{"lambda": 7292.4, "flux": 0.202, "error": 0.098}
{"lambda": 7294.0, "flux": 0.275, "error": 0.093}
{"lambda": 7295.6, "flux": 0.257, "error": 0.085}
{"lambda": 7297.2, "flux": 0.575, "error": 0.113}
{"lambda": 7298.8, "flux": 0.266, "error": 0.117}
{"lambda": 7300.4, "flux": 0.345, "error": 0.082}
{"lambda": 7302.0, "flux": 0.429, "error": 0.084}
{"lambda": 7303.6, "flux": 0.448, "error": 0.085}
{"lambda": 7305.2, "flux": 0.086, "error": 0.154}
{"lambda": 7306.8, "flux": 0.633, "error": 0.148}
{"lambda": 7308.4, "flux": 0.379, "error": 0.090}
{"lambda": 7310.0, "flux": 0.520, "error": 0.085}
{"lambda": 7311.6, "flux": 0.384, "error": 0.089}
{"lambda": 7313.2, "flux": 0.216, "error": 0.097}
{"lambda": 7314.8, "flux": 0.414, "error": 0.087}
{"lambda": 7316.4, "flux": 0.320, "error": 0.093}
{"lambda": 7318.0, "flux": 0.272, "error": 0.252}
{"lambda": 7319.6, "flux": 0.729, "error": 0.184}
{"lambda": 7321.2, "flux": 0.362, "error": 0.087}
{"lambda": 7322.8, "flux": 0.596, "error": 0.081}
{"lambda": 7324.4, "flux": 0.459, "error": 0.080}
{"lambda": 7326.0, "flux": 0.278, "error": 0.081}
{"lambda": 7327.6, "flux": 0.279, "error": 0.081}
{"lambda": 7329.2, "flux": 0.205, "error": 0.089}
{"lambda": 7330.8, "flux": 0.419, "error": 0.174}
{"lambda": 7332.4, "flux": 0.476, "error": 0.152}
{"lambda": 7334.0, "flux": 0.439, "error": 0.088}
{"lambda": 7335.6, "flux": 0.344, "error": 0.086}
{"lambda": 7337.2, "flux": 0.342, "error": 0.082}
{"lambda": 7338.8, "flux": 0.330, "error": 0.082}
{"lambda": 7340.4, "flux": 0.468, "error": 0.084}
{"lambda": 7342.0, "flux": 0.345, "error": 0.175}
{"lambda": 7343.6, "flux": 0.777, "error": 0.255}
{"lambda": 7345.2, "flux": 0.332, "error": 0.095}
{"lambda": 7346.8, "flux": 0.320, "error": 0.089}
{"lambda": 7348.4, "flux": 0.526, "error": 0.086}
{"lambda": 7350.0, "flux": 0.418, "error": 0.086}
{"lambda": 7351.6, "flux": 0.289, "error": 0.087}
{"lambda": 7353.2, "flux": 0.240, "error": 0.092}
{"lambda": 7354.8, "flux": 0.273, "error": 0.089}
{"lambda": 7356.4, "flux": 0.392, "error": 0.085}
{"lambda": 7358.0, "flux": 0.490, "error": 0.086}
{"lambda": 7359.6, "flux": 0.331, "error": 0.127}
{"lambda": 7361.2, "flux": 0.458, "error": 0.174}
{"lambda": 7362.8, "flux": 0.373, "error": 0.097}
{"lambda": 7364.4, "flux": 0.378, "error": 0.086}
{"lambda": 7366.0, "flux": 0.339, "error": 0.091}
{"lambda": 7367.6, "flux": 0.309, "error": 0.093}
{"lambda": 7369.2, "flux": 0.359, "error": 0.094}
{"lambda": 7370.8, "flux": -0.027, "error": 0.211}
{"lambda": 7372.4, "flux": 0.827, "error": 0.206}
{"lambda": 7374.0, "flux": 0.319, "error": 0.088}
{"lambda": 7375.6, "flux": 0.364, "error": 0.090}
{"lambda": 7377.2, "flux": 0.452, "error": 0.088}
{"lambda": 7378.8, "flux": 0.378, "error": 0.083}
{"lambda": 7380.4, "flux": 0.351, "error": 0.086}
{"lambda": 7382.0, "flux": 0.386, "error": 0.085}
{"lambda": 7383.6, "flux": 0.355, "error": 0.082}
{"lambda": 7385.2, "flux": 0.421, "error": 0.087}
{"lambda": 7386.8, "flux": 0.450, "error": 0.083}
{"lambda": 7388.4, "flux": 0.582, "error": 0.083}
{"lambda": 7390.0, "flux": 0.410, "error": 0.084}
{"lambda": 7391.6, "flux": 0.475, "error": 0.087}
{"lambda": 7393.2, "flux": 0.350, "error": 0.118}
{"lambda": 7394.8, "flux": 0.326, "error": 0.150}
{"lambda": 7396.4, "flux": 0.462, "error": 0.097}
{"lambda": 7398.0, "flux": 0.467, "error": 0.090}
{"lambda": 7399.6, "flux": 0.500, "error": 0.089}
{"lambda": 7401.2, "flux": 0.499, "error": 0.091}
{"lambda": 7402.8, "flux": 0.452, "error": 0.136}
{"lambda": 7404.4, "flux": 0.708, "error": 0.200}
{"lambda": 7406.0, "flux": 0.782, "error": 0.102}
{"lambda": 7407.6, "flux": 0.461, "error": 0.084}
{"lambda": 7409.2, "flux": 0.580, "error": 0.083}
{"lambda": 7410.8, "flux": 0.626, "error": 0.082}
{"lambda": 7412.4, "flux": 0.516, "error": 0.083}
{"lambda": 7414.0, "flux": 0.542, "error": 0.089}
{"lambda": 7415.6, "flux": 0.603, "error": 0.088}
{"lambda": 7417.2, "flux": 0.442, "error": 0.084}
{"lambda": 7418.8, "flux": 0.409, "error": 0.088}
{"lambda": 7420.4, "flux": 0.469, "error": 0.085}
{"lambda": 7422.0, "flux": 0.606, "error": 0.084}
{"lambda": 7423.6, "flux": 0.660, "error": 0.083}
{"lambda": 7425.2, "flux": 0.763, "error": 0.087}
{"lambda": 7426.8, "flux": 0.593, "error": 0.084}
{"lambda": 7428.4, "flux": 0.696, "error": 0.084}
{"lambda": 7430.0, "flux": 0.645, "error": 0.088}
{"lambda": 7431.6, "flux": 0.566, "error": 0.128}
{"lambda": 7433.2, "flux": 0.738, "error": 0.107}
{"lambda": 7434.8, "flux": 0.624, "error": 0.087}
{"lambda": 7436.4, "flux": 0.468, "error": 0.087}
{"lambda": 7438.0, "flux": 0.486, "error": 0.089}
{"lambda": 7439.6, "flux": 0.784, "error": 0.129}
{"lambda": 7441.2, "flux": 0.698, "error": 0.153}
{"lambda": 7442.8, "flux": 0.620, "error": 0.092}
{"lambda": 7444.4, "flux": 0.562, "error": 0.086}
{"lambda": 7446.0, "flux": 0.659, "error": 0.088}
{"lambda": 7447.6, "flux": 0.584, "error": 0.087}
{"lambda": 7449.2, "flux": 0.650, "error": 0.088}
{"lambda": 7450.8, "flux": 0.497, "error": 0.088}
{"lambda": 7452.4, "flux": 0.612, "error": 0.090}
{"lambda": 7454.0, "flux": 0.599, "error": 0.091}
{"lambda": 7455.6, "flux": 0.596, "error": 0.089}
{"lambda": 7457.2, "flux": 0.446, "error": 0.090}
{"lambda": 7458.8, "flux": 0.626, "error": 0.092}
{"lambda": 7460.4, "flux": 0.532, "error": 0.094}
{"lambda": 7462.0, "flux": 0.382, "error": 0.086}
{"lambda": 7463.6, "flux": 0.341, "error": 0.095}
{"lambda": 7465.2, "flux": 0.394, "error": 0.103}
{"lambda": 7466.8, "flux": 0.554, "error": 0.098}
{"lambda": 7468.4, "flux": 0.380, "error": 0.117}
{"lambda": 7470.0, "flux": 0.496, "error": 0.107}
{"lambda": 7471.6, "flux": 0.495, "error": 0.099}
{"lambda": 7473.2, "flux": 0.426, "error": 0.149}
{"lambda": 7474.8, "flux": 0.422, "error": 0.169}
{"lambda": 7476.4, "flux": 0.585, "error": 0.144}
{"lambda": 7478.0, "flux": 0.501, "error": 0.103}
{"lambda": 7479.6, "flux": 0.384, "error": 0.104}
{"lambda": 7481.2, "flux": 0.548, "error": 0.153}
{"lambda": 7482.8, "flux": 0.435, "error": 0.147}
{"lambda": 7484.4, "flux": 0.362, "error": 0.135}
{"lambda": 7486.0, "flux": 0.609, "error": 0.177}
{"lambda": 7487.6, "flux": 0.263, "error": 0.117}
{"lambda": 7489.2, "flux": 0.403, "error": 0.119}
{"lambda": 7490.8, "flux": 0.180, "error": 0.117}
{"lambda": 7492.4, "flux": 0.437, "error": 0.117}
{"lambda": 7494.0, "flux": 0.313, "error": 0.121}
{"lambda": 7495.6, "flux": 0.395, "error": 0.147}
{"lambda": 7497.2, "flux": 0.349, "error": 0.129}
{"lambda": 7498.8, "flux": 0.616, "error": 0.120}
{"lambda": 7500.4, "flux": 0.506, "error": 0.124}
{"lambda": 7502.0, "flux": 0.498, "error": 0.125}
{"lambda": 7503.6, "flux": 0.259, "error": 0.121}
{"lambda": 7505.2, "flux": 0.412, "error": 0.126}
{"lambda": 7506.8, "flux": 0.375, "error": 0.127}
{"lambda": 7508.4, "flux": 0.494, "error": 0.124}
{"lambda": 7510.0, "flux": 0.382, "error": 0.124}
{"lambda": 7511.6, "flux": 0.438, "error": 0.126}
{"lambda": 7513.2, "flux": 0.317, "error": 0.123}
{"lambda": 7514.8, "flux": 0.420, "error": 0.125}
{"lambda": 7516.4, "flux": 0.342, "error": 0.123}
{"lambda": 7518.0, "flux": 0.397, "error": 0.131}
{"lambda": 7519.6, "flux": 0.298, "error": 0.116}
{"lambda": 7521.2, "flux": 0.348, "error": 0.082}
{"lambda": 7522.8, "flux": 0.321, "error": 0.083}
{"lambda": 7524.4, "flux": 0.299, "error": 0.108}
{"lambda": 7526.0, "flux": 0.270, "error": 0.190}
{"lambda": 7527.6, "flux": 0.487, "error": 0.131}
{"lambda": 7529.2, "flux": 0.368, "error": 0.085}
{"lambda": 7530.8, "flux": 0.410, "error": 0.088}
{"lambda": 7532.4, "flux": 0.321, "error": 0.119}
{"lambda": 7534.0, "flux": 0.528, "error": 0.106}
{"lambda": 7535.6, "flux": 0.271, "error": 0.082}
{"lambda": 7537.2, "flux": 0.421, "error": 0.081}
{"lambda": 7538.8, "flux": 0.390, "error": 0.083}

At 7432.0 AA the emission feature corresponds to Mg II 2798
